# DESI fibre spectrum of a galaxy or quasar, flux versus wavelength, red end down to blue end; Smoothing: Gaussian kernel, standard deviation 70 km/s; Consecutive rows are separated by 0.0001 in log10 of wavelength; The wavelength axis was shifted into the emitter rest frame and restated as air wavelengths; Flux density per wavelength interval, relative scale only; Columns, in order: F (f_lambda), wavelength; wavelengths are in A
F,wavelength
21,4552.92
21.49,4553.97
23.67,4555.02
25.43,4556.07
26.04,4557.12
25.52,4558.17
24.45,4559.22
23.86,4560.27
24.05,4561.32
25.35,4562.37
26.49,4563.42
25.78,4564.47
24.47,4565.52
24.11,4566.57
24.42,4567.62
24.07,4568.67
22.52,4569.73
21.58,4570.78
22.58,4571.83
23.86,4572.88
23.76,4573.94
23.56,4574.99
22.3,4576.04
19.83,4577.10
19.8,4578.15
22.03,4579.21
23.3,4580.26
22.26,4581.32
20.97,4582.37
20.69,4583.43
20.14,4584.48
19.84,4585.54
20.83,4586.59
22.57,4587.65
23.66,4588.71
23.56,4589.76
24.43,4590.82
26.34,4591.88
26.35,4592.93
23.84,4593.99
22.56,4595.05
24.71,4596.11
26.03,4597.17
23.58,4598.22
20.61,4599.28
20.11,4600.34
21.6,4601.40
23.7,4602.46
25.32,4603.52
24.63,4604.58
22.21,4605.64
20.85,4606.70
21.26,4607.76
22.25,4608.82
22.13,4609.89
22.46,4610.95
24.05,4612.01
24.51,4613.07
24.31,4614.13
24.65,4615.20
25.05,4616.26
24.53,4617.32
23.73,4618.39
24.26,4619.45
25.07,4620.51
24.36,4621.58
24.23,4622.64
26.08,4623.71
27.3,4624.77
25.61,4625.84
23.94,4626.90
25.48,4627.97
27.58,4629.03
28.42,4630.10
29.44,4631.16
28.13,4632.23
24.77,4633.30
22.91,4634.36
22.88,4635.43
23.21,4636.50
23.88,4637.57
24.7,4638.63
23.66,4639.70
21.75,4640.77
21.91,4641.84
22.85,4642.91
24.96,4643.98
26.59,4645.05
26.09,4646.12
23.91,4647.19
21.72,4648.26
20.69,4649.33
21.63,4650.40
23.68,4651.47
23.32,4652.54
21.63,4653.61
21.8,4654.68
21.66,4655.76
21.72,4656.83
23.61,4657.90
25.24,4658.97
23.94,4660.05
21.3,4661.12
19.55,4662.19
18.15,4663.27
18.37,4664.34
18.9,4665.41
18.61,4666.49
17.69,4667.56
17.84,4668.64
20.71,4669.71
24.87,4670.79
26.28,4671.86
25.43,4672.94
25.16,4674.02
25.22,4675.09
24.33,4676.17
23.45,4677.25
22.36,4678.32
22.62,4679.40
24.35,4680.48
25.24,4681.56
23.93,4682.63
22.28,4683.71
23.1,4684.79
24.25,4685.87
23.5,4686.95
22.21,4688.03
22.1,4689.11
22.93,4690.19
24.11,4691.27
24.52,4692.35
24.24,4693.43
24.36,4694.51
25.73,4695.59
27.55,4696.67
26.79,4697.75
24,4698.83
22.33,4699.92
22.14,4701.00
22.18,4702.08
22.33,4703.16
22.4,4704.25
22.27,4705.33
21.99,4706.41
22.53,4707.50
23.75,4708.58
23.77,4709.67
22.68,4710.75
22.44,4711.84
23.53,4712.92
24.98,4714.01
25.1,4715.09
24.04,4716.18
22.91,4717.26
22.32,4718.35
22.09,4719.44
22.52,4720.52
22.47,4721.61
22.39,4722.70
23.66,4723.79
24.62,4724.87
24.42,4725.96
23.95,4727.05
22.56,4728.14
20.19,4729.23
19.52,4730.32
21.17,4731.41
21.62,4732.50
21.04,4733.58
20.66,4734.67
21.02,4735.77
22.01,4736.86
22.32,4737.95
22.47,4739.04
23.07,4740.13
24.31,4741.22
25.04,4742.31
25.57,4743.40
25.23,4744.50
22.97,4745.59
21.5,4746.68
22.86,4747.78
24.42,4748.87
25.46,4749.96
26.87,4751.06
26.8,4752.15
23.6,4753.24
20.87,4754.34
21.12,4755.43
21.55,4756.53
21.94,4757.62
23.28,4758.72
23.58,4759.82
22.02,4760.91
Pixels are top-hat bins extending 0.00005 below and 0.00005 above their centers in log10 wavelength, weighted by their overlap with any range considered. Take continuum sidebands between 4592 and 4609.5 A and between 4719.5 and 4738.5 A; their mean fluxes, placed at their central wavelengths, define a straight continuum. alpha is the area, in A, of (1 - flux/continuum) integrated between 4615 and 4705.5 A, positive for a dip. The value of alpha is -3.5 A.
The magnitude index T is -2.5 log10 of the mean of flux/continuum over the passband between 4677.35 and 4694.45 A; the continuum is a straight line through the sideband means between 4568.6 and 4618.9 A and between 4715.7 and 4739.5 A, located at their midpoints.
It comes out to -0.05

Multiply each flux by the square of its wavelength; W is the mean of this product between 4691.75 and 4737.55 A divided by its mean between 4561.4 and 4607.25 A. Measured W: 1.06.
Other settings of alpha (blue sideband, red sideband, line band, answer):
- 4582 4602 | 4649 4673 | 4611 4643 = -3.79 A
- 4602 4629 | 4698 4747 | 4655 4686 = 1.42 A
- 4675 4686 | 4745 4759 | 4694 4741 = 1.12 A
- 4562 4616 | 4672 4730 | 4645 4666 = 1.15 A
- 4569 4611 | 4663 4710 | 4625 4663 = -1.64 A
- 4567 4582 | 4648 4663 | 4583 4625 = -1.92 A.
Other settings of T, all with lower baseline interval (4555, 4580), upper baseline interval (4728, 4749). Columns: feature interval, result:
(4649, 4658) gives 0.04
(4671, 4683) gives -0.07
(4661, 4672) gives 0.15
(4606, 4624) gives -0.02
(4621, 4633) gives -0.14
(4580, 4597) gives 0.03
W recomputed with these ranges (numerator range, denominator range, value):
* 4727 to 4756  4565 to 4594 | 1.08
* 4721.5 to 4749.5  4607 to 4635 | 0.96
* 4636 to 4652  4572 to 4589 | 1.10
